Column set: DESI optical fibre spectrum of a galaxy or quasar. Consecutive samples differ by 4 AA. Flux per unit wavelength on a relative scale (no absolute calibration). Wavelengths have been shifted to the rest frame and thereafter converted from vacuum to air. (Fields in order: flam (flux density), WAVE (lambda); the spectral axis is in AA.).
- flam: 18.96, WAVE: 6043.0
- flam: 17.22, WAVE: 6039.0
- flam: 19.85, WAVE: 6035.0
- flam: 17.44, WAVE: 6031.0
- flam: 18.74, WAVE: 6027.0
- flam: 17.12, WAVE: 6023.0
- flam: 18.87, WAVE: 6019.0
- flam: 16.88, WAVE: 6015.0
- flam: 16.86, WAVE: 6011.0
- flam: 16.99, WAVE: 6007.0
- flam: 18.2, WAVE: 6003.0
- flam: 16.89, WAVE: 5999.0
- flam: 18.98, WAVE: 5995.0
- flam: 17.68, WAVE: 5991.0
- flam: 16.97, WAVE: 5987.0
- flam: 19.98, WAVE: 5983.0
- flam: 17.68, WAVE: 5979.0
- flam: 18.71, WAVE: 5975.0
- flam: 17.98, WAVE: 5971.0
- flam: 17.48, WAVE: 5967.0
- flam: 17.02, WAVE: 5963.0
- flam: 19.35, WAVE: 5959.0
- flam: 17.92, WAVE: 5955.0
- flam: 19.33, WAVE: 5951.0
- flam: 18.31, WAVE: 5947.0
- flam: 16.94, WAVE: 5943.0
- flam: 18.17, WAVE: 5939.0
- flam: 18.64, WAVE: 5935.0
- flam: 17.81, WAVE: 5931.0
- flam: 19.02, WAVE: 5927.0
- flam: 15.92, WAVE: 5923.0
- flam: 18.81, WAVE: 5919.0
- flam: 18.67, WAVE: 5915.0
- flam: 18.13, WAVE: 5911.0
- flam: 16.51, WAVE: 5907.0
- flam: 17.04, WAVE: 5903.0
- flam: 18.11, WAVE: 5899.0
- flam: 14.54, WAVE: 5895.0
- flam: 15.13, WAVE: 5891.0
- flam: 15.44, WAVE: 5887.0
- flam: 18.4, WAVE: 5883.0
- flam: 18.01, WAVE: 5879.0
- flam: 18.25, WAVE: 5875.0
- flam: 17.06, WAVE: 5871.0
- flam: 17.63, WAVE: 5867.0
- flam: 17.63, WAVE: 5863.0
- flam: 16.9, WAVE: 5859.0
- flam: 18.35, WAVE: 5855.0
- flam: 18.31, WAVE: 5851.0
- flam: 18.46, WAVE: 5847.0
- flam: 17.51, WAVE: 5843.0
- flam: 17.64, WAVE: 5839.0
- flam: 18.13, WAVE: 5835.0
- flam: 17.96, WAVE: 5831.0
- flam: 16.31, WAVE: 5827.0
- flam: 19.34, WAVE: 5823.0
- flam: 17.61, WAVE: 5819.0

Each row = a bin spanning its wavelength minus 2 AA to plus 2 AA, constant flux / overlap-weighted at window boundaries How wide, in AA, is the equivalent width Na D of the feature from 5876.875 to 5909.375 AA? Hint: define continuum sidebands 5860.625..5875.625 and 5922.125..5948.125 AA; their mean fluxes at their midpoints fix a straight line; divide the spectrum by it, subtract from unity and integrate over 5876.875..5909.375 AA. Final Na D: 1.9 AA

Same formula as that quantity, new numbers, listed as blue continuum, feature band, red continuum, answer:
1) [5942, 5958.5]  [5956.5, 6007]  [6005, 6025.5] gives -0.5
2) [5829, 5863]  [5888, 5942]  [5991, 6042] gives 1.5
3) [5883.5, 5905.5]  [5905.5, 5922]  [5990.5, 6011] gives -1.5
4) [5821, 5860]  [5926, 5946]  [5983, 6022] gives -0.3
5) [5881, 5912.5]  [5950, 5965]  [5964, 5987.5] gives -0.5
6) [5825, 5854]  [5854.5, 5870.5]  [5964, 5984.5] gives 0.3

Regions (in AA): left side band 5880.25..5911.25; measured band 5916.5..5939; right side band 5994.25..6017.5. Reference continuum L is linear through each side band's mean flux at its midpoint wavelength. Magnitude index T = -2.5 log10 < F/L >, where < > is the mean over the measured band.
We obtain -0.08 mag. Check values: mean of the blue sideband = 16.6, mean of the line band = 18.1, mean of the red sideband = 17.4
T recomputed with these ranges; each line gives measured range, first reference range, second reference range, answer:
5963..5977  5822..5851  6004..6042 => 0.00 mag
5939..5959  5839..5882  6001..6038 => -0.02 mag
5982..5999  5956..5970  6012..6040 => -0.01 mag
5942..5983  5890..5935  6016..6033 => -0.03 mag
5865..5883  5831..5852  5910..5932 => 0.01 mag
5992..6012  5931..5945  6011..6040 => 0.02 mag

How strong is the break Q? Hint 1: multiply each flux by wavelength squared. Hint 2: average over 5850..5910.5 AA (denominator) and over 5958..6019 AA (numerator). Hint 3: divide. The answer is 1.08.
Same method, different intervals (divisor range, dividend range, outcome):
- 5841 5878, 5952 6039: 1.06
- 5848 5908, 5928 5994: 1.09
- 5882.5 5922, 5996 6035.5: 1.08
